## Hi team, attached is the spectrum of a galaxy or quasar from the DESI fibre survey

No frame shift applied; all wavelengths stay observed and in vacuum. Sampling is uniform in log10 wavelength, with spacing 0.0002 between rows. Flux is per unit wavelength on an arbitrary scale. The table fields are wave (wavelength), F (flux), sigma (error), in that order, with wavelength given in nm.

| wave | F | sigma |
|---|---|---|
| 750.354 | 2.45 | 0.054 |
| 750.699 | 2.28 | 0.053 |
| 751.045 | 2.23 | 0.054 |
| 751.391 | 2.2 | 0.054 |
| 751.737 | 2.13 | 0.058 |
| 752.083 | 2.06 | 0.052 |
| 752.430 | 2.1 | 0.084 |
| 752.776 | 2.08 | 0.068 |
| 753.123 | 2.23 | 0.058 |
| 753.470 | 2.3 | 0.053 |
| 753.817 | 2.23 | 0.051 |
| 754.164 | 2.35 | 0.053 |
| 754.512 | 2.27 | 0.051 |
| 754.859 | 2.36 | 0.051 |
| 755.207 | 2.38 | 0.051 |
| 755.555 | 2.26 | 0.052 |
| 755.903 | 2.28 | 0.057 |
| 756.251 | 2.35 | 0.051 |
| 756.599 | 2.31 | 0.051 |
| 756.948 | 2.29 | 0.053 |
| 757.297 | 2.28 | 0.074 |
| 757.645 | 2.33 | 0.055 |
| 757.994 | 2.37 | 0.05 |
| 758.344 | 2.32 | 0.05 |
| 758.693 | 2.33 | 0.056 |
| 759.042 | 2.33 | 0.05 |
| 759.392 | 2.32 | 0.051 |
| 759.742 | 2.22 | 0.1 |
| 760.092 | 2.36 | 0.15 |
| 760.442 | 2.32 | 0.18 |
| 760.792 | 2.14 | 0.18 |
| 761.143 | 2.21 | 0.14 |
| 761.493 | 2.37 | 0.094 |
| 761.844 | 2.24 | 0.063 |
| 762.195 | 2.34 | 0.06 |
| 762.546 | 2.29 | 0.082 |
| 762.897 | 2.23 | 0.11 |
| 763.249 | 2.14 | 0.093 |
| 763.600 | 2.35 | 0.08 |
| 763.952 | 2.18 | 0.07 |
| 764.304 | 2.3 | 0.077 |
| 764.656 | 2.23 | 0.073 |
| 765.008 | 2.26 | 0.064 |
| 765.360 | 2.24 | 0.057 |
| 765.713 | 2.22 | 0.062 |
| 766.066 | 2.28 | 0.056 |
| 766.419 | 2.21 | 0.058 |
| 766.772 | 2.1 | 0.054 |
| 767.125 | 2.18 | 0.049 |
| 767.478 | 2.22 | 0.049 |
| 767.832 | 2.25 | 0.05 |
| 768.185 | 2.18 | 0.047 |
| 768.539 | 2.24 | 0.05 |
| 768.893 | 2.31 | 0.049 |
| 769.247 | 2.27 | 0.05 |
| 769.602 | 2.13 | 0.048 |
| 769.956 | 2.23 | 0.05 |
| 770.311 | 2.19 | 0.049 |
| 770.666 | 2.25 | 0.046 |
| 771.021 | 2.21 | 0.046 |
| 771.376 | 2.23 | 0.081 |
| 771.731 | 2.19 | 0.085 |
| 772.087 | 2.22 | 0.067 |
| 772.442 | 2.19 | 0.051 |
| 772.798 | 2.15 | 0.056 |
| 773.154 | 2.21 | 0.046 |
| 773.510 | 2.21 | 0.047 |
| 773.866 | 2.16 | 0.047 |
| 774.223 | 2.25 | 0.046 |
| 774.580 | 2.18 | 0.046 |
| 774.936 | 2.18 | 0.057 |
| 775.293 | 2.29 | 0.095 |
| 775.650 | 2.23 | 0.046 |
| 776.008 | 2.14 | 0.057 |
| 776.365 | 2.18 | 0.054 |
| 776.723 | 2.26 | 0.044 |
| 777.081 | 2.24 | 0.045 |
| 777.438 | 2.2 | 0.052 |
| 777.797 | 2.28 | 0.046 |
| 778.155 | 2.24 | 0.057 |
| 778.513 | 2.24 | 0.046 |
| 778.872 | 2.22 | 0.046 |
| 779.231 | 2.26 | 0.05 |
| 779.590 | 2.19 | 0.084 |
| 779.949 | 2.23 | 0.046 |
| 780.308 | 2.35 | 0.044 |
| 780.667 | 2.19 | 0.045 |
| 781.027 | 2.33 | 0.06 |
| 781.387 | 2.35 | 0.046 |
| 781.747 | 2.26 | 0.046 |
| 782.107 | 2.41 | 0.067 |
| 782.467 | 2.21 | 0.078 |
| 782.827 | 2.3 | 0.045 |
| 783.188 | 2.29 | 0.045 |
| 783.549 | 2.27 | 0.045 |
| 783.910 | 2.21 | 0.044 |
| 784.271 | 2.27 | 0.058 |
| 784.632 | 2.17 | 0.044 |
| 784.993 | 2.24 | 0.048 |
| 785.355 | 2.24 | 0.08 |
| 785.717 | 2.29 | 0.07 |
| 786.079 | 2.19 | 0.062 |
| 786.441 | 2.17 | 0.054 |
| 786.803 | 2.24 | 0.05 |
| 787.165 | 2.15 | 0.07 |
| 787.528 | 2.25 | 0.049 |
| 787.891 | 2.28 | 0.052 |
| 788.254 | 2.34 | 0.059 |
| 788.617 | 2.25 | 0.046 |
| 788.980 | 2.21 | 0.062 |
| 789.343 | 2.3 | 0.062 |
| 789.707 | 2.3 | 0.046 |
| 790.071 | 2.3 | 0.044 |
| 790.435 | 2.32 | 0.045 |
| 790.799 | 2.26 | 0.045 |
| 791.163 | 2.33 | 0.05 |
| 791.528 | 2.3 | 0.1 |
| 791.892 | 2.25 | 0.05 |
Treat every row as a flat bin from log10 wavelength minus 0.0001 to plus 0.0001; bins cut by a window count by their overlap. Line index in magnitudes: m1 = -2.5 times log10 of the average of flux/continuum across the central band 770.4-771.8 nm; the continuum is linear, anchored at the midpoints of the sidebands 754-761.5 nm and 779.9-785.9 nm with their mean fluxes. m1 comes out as 0.03 mag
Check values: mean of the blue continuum 2.31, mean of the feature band 2.22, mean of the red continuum 2.27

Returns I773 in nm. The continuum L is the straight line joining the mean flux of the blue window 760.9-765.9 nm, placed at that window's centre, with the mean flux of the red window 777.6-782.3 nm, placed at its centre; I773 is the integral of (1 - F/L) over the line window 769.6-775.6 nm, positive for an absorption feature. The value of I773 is 0.15 nm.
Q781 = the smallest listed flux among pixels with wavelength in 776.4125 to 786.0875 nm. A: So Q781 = 2.17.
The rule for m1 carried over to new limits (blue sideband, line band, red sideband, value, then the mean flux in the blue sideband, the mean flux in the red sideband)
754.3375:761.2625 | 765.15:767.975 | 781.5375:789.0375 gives 0.035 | 2.3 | 2.25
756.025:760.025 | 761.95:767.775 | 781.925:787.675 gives 0.029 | 2.31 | 2.24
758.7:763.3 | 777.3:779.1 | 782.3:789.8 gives 0.009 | 2.28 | 2.25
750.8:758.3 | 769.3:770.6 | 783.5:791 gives 0.028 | 2.26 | 2.25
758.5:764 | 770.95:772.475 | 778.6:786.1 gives 0.028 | 2.28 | 2.26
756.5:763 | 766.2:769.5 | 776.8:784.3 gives 0.032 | 2.3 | 2.26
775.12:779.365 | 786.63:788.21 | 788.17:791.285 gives 0.018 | 2.23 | 2.29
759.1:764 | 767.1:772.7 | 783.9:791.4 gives 0.022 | 2.27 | 2.25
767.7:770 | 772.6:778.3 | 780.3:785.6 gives 0.018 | 2.23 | 2.27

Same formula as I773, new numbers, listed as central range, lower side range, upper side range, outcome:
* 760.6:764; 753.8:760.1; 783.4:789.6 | 0.071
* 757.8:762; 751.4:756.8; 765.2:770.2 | -0.115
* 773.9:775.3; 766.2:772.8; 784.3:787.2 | 0.001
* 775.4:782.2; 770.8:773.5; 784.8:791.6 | -0.076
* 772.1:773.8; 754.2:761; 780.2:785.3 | 0.071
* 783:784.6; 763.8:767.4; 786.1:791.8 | 0.002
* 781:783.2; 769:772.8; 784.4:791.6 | -0.066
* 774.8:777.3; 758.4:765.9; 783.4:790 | 0.041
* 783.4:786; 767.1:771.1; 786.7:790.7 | 0.022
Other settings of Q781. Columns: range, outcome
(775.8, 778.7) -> 2.14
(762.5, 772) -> 2.1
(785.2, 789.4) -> 2.15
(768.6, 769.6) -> 2.27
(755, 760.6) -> 2.22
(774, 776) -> 2.18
